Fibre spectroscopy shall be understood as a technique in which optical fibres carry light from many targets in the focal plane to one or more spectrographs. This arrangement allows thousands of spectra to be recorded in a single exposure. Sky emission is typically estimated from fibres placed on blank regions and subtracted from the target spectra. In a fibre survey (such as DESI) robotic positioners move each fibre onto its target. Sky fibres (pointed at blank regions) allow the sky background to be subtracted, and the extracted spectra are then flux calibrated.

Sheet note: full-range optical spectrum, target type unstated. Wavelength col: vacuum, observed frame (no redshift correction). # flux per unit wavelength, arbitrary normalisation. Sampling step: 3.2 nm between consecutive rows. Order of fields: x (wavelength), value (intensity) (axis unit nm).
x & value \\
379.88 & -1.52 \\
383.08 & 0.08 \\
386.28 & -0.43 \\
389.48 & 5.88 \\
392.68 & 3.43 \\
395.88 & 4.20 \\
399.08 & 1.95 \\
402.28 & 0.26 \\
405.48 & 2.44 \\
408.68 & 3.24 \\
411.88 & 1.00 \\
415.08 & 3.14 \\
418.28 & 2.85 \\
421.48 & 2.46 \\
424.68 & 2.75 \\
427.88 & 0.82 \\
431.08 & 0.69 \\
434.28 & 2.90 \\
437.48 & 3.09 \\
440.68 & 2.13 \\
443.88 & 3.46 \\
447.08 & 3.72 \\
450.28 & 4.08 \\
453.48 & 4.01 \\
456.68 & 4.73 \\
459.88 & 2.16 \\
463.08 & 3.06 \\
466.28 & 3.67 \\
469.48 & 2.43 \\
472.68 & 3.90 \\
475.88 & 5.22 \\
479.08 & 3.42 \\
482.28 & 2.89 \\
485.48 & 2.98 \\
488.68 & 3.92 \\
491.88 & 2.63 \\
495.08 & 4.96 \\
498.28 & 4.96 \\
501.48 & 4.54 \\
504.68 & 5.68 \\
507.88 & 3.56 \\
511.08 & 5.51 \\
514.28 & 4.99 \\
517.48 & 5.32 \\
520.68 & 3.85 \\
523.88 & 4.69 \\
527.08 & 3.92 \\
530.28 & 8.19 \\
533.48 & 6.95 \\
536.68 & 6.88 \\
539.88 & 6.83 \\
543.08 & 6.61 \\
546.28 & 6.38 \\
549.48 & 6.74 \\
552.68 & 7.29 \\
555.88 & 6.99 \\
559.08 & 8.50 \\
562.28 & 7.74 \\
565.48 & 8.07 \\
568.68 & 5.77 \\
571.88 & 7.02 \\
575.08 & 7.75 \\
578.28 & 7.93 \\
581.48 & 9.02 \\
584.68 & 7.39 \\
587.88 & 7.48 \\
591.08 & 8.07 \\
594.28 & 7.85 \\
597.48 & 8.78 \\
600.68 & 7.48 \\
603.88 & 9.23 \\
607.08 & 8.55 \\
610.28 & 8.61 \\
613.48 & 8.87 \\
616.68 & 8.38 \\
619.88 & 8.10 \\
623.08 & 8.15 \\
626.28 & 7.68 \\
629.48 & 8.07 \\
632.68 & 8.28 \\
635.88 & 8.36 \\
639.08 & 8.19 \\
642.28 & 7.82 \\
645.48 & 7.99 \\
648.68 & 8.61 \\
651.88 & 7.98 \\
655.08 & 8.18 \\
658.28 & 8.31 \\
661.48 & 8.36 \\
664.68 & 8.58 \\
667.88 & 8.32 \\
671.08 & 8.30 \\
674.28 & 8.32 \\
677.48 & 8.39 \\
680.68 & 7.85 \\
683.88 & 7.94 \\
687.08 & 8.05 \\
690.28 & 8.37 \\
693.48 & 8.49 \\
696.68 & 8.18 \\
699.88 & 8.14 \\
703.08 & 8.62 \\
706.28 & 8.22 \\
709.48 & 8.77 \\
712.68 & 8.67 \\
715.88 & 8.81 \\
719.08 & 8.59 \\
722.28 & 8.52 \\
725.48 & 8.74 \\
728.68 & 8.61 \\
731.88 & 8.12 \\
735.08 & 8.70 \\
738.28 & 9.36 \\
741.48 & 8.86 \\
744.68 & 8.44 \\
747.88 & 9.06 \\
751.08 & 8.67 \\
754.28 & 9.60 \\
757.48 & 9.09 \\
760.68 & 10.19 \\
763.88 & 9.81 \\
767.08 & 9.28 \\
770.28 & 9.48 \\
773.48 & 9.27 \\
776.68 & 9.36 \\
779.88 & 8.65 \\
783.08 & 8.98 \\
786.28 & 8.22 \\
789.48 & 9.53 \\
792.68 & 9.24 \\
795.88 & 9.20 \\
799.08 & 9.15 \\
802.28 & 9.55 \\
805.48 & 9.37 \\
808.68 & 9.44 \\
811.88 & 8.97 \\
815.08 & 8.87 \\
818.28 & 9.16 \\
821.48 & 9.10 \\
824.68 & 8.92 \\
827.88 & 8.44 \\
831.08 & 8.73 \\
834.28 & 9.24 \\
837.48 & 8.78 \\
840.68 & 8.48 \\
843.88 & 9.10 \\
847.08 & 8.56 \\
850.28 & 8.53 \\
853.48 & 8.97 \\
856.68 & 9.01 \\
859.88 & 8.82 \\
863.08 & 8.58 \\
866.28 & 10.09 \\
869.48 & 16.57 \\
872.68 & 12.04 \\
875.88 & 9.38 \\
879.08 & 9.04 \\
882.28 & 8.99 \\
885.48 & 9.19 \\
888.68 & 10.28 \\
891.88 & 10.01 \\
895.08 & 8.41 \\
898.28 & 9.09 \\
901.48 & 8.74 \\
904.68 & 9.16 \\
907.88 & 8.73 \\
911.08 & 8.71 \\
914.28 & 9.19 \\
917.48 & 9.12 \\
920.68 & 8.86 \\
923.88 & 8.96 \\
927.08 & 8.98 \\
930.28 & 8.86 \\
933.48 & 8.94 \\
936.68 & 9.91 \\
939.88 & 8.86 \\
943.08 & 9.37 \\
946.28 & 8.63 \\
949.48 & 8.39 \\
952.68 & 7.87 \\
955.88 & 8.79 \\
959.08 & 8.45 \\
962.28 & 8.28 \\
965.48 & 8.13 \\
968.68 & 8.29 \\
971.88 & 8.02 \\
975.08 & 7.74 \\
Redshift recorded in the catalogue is 0.324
